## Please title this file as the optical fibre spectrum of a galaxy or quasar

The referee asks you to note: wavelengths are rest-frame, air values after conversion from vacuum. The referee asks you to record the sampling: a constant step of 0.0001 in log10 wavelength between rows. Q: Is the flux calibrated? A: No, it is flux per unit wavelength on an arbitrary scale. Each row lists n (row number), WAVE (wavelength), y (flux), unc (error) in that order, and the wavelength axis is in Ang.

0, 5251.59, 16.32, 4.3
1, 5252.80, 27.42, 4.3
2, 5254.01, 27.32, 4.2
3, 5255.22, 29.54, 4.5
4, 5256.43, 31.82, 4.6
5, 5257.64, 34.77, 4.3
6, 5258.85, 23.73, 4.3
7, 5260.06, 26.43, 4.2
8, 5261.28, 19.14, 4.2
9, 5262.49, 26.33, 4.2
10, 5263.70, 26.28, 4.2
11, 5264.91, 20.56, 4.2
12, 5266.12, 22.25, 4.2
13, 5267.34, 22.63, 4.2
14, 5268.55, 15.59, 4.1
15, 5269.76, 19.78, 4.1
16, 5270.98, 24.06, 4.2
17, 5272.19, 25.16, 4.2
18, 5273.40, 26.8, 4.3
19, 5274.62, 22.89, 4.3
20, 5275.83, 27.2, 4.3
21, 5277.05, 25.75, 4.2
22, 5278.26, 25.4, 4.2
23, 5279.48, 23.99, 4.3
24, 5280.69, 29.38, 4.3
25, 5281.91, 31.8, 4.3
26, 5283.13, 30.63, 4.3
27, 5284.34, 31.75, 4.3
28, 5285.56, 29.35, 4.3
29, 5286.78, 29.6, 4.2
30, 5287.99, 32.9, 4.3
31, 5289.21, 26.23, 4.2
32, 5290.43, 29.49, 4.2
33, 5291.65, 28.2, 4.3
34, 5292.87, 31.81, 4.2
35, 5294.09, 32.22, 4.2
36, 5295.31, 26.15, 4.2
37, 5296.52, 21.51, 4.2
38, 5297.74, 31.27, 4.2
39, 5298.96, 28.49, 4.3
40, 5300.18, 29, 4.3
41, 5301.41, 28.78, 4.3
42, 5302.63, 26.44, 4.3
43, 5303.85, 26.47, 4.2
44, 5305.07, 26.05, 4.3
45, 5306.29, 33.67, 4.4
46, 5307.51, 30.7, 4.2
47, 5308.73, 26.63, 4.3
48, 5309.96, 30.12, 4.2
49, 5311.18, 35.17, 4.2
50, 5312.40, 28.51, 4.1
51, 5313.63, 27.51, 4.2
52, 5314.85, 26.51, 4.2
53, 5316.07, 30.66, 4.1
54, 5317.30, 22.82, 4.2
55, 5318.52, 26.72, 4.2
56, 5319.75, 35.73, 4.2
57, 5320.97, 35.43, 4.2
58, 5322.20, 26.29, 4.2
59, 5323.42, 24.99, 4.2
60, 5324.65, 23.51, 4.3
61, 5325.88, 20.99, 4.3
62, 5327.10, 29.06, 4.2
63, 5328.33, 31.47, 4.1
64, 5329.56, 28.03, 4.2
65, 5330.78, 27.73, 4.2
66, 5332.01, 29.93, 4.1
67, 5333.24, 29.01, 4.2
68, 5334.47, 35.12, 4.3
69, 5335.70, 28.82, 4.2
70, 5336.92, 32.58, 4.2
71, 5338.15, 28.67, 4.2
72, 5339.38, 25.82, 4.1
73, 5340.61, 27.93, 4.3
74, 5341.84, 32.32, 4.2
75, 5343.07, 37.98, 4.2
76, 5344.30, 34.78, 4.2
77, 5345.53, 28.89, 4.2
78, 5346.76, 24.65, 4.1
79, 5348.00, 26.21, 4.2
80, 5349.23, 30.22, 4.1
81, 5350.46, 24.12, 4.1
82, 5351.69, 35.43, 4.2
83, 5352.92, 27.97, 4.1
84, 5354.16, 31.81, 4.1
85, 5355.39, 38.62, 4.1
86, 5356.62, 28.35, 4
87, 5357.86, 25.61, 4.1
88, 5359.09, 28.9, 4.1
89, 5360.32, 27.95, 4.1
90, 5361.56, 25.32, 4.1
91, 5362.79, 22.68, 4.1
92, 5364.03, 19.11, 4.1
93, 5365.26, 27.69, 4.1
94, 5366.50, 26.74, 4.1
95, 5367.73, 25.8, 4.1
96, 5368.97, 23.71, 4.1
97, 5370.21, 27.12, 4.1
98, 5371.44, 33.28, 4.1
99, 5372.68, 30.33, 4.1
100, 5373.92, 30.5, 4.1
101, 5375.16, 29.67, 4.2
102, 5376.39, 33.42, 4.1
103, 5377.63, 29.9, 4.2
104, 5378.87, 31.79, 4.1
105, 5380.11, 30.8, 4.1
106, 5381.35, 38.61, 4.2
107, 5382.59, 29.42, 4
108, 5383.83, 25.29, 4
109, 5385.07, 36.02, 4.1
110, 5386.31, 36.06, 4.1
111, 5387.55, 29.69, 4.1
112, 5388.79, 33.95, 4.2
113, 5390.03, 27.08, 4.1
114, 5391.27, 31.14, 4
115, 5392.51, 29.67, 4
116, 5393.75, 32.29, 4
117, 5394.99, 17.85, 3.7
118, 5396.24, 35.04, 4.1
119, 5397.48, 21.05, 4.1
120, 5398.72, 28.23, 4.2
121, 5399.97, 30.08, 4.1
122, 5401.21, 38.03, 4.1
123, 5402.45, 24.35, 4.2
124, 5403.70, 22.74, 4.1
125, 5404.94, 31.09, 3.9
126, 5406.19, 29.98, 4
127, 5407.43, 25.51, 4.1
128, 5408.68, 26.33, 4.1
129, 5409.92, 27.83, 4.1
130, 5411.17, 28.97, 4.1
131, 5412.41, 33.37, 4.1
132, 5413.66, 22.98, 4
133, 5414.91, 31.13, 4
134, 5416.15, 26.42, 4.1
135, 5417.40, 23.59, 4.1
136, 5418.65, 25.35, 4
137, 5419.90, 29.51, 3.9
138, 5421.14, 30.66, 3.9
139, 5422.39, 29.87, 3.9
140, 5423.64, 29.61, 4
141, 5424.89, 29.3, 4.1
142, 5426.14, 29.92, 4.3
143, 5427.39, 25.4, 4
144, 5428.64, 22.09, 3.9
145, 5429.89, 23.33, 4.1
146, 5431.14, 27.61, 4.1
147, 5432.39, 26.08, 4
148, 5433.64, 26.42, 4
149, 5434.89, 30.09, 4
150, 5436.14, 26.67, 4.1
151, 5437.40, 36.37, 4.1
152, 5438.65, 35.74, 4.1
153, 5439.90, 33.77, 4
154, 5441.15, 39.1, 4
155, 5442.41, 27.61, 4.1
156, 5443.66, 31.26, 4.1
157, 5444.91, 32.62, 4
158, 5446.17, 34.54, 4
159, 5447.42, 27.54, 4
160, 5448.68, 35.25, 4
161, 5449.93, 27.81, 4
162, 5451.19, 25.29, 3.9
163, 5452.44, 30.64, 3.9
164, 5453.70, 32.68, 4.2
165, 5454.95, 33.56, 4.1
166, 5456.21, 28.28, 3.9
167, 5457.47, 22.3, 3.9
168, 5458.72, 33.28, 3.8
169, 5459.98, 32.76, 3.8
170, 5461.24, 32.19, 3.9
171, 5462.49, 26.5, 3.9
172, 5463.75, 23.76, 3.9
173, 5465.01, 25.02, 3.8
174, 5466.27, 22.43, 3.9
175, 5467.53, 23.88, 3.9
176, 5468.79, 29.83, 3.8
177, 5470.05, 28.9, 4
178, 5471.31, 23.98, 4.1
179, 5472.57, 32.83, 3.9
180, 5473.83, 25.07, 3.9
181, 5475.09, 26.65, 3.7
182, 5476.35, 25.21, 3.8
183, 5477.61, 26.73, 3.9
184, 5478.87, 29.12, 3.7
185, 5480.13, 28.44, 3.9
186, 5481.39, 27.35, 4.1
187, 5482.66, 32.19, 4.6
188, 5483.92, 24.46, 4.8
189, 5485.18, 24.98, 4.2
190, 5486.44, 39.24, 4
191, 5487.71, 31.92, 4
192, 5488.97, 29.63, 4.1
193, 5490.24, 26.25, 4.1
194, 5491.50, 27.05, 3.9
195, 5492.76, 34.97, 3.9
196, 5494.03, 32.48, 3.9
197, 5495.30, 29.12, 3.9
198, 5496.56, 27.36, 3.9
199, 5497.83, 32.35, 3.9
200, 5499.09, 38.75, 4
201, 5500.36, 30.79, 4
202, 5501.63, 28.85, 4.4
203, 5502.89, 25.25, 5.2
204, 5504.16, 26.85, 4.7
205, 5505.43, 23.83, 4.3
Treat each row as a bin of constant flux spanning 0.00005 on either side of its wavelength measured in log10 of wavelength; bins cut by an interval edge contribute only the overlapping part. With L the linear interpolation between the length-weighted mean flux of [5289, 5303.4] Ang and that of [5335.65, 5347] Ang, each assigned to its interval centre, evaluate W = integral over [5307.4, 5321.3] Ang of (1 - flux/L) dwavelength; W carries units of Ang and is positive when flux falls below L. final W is -0.2 Ang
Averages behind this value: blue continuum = 28.3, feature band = 29.6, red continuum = 30.5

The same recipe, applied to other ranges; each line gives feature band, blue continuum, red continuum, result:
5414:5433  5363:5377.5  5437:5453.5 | 2.2 Ang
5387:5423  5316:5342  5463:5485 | -0.9 Ang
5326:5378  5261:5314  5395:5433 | -3.0 Ang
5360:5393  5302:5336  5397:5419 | -1.6 Ang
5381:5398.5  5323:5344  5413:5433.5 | -1.4 Ang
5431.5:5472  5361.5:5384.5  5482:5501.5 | 0.6 Ang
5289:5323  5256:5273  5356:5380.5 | -4.3 Ang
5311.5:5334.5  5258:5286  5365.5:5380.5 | -0.9 Ang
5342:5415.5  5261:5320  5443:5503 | -2.6 Ang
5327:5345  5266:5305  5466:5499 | -2.1 Ang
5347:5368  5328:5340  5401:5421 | 1.0 Ang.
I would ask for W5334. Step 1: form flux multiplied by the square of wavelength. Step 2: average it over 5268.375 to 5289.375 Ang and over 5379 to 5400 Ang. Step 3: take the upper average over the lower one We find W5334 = 1.17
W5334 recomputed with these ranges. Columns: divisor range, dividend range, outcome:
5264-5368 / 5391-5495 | 1.08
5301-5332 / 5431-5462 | 1.14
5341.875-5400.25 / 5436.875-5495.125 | 1.04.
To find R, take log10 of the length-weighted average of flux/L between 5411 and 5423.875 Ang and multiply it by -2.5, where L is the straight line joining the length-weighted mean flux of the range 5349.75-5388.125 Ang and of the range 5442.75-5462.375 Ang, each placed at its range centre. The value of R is 0.07 mag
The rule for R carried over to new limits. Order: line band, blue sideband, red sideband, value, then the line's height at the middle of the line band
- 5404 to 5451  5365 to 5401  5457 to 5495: -0.001 mag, 29.1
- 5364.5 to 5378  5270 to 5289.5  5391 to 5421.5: -0.033 mag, 27.9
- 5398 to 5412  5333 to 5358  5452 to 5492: 0.034 mag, 29.4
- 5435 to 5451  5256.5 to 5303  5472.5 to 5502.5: -0.111 mag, 29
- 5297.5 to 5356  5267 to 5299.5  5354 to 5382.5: -0.049 mag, 28.1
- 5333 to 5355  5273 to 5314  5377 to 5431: -0.056 mag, 28.7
